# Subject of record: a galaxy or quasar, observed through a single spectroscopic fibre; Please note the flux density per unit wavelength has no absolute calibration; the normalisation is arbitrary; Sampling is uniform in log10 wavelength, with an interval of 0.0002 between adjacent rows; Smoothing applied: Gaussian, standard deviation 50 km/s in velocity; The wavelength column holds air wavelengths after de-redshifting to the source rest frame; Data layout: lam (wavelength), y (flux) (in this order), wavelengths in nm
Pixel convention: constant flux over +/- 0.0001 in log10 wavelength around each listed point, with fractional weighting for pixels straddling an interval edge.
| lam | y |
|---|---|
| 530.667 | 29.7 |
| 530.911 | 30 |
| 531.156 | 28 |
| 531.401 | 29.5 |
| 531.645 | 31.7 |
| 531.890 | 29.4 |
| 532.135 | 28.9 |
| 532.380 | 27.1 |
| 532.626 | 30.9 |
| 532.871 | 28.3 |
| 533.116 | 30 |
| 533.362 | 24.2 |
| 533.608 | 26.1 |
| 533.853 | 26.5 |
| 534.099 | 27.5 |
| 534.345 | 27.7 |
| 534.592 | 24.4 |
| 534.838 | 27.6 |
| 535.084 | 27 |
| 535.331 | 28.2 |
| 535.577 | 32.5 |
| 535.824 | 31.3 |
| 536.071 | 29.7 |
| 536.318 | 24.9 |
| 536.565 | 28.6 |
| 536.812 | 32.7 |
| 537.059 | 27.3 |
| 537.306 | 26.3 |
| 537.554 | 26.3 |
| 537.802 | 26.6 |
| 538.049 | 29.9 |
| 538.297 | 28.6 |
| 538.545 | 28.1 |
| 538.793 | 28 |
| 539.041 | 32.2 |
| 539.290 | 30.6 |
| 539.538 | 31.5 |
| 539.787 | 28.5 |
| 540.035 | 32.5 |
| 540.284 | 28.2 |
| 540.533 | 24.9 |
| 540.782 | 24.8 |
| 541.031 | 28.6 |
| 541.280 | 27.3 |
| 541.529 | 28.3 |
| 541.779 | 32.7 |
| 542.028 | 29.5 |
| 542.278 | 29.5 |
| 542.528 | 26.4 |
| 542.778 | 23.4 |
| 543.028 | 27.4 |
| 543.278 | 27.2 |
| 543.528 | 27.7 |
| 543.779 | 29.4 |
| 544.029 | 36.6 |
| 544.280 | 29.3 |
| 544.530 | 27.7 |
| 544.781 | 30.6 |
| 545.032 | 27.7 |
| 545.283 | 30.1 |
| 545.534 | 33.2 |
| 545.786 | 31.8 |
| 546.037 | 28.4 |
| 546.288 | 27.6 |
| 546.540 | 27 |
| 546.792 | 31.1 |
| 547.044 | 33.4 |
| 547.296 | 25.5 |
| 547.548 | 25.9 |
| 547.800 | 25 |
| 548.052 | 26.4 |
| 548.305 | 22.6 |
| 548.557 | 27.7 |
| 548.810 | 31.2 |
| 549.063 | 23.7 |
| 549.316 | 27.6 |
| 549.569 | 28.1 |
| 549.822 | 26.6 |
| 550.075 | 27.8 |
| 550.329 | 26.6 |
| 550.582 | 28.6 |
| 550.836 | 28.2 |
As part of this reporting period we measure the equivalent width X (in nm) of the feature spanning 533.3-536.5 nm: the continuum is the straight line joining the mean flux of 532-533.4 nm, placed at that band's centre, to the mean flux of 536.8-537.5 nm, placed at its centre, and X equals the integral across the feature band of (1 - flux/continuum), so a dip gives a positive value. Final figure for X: 0.07 nm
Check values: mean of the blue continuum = 28.5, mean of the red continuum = 27.9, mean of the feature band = 27.6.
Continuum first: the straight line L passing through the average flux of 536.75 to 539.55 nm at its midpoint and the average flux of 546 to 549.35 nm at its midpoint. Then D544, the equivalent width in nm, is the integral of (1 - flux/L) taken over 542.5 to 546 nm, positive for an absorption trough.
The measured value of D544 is -0.17 nm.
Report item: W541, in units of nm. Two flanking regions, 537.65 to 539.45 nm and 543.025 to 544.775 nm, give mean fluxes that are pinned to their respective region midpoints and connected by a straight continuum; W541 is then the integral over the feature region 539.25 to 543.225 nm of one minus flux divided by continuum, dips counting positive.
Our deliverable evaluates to 0.141 nm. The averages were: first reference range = 29.1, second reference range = 29.6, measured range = 28.3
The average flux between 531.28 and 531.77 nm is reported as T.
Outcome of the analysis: 30.6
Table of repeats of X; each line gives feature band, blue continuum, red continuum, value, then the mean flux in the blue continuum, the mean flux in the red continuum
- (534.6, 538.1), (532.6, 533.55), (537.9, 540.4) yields 0.07 nm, 27.9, 29.8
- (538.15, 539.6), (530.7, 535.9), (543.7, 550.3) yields -0.07 nm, 28.4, 28.5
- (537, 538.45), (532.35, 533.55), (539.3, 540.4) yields 0.10 nm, 28.1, 30.2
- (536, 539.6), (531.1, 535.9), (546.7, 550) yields -0.09 nm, 28.3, 27.3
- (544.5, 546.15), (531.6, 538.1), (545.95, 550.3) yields -0.15 nm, 28.1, 27.4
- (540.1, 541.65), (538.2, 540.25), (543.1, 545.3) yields 0.13 nm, 29.9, 29.5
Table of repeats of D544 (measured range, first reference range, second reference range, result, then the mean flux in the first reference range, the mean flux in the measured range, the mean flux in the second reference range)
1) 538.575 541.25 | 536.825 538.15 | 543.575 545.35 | -0.03 nm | 27.7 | 28.9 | 30.1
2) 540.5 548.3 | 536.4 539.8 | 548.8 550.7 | -0.12 nm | 28.9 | 28.5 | 27.3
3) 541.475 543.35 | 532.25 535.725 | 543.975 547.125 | 0.09 nm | 27.7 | 28.1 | 30.2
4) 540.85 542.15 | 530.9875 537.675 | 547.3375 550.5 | -0.08 nm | 28.3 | 29.1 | 26.6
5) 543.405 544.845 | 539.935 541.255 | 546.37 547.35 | -0.08 nm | 27.7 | 30.2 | 29.4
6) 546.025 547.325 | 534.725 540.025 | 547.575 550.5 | -0.10 nm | 29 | 29.1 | 26.7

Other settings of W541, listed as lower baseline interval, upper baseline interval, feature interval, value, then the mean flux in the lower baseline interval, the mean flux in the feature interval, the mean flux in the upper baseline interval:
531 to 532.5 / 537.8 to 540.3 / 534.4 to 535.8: 0.059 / 29.1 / 28.2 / 29.7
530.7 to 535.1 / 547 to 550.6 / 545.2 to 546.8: -0.156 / 28.1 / 29.8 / 26.9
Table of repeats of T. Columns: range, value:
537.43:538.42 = 27.8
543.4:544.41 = 30.7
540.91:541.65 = 28.1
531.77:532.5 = 28.5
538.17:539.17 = 29.2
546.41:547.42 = 29.2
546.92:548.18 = 27.2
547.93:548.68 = 25.6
